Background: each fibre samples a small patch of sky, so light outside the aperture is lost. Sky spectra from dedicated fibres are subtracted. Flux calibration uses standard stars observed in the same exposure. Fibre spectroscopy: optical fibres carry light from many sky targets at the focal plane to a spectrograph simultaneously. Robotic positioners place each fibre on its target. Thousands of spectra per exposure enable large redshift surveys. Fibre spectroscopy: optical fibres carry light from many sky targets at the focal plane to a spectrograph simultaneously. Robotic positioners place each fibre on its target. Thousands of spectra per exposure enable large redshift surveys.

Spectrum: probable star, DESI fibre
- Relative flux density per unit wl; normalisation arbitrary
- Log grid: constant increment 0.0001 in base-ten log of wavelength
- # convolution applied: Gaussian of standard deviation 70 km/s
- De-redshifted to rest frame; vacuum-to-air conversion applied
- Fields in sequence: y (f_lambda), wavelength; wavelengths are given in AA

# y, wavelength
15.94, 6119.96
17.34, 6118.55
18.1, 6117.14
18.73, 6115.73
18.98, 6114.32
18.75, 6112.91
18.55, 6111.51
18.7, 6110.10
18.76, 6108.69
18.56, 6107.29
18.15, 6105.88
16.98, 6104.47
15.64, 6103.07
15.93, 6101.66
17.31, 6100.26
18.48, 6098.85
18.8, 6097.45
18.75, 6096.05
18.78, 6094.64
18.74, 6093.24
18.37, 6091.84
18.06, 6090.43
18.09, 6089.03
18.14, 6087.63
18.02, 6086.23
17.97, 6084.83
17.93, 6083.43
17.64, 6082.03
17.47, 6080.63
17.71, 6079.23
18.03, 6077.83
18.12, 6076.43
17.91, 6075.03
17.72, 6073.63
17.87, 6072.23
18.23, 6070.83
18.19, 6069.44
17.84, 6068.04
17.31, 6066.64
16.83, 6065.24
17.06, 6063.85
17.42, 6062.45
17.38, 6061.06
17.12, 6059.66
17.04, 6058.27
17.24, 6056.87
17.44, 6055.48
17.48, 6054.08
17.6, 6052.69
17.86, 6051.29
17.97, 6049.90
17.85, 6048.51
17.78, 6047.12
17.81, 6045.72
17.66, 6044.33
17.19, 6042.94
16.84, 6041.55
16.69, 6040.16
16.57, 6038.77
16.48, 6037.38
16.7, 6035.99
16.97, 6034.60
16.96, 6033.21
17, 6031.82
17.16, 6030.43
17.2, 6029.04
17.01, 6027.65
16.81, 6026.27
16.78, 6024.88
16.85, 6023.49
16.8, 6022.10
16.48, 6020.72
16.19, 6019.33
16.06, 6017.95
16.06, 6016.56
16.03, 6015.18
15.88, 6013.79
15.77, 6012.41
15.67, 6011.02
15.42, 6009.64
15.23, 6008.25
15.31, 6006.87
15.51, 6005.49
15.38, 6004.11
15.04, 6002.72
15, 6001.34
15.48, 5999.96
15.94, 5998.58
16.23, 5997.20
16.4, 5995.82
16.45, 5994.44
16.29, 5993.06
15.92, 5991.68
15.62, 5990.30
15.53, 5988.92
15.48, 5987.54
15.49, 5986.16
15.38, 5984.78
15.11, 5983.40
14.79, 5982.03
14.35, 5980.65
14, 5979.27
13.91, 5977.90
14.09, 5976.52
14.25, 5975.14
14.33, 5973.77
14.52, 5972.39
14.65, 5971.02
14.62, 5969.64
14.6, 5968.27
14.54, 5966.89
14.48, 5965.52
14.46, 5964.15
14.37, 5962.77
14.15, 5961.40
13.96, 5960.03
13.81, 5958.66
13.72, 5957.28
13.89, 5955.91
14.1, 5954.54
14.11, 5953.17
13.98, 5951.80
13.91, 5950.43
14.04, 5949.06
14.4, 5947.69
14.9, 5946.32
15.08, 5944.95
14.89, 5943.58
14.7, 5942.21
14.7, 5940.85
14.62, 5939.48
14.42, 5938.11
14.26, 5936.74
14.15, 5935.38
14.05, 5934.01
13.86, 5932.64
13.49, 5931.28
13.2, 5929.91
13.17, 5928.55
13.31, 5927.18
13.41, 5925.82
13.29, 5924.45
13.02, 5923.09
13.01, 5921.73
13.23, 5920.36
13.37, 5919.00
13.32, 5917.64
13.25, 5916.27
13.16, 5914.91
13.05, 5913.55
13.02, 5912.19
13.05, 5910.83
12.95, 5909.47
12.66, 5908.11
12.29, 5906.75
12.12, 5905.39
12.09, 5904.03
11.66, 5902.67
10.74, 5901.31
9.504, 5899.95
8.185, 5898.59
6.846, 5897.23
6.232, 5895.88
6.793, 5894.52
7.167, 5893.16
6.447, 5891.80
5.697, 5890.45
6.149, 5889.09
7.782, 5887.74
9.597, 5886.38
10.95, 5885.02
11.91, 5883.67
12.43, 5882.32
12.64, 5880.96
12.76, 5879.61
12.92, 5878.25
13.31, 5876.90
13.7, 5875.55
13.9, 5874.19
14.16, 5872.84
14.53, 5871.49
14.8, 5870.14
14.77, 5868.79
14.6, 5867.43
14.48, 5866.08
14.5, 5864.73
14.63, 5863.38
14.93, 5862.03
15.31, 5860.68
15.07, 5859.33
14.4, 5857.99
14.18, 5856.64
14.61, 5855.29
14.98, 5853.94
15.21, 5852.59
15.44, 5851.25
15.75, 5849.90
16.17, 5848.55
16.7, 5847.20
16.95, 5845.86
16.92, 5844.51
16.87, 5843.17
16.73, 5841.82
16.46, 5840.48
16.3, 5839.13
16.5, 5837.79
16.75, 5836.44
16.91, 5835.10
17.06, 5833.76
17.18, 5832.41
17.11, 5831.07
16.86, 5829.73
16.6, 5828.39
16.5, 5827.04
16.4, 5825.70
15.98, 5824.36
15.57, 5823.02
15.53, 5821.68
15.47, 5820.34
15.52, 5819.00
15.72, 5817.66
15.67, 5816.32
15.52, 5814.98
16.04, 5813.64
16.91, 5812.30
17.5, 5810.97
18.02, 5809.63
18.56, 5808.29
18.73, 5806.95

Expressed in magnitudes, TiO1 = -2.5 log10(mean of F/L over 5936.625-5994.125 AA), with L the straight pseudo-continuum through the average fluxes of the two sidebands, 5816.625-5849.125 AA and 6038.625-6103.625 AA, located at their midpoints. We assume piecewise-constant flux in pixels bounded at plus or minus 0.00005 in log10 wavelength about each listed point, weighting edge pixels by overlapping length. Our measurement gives 0.174 mag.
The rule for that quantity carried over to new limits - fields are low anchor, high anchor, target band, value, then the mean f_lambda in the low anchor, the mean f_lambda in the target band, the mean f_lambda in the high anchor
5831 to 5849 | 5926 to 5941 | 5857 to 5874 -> 0.09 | 16.8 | 14.7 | 13.9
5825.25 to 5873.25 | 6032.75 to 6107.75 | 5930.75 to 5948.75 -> 0.15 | 15.8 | 14.4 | 17.6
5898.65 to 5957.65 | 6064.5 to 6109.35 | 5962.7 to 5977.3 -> 0.01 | 13.4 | 14.4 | 17.9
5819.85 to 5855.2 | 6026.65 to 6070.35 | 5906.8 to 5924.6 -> 0.26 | 16.3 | 13.1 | 17.3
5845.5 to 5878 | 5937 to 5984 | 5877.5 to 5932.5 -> 0.28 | 14.8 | 11.3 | 14.4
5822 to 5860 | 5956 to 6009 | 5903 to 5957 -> 0.13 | 16.1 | 13.6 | 14.9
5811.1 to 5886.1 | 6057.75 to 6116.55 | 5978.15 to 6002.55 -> 0.09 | 15.3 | 15.5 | 17.9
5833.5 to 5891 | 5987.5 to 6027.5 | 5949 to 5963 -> 0.10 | 14.2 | 14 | 15.9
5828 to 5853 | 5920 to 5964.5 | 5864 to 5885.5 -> 0.16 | 16.6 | 13.5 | 14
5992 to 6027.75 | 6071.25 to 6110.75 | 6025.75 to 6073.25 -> -0.02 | 16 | 17.3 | 18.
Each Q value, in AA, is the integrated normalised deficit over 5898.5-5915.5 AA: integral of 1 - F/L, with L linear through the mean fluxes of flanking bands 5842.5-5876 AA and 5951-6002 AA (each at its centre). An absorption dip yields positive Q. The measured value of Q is 3.4 AA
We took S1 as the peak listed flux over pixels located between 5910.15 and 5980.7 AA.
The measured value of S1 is 15.08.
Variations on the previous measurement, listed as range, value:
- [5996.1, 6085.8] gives 18.23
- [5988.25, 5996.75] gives 16.45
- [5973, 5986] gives 15.38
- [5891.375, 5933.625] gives 13.86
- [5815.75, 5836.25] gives 17.18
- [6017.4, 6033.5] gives 17.2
